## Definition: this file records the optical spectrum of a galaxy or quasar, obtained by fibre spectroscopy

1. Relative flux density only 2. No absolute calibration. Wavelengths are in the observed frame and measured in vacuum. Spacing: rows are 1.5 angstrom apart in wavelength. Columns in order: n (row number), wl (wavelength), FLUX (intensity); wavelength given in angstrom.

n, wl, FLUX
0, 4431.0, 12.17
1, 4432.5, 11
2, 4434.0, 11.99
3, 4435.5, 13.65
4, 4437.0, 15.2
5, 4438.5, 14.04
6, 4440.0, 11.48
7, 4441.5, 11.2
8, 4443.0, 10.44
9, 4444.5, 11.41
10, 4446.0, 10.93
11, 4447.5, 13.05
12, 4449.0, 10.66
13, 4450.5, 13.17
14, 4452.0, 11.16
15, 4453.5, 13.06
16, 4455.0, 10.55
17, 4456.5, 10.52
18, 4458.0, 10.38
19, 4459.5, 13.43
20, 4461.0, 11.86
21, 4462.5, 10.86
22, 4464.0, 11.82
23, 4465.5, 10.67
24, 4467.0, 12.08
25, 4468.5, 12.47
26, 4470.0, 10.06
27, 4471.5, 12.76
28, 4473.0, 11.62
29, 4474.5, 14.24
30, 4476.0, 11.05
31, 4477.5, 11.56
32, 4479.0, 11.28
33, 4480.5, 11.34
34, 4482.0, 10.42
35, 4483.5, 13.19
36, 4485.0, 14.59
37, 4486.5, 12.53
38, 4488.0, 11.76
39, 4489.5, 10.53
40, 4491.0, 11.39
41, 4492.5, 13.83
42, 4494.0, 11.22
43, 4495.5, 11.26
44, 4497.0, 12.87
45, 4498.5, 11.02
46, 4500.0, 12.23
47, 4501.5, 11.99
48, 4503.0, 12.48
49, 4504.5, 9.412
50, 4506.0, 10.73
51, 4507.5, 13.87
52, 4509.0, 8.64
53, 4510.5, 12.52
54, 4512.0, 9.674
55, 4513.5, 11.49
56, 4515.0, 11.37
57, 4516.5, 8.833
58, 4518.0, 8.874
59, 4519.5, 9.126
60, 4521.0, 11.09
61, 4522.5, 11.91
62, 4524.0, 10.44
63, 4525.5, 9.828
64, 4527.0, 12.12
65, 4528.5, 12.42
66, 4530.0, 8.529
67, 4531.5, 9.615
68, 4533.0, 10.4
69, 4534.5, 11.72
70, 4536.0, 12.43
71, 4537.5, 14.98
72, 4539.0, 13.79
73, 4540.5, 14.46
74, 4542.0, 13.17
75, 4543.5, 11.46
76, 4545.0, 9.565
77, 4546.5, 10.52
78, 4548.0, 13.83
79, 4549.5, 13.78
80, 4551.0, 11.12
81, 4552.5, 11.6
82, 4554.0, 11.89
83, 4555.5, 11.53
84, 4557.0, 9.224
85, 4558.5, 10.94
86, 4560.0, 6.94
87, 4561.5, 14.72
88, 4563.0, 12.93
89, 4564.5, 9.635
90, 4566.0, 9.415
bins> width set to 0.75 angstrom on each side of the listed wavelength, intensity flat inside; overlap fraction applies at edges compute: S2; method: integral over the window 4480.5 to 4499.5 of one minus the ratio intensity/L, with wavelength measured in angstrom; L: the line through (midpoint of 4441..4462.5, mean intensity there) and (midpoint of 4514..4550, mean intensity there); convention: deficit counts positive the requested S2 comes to -0.9 angstrom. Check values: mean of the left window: 11.5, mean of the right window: 11.4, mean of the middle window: 12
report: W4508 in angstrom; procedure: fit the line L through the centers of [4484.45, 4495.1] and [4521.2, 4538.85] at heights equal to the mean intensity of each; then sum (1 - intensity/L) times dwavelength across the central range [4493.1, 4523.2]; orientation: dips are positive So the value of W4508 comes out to 2.0 angstrom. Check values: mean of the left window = 12.2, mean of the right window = 11.4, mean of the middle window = 11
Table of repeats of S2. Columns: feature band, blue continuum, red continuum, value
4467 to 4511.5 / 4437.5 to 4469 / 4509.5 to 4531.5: -2.98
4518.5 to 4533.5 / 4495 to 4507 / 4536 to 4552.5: 2.02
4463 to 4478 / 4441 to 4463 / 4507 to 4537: -0.67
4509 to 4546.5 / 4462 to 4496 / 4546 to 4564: 1.60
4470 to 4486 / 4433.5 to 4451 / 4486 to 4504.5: -0.20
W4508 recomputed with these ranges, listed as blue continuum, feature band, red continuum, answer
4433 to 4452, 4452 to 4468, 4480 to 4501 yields 0.82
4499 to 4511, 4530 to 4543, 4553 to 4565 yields -1.30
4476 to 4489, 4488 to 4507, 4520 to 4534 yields -0.10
